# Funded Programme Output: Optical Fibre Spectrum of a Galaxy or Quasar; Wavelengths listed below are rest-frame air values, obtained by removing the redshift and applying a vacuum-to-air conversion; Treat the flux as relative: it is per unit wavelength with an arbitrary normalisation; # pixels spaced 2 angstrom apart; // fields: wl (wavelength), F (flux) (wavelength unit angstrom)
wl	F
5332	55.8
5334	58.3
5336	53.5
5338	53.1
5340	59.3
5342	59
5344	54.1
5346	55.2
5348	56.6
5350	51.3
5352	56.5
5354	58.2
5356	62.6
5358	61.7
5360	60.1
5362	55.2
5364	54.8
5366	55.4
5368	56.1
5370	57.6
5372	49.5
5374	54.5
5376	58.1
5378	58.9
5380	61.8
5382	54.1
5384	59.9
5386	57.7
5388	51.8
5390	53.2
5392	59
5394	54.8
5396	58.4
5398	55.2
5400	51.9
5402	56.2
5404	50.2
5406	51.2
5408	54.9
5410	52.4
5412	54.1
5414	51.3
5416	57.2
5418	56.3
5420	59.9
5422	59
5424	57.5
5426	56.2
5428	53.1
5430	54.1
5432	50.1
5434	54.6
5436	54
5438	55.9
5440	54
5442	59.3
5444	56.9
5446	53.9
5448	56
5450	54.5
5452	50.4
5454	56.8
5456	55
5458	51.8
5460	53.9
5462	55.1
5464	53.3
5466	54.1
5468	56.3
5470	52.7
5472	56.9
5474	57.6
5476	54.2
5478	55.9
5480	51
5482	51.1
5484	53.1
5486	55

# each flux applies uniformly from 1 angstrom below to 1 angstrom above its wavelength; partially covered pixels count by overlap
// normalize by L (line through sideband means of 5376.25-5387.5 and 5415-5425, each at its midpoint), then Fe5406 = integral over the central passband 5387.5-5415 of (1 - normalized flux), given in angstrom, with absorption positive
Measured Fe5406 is 2.0 angstrom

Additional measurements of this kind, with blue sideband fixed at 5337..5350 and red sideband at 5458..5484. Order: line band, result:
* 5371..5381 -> -0.2 angstrom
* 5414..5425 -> -0.5 angstrom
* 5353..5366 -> -0.7 angstrom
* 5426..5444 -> 0.0 angstrom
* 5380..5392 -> -0.2 angstrom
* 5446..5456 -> 0.0 angstrom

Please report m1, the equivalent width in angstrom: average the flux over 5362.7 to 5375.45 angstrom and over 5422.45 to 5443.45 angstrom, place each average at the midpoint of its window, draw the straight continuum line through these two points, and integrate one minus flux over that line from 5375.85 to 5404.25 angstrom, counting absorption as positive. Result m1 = -0.68 angstrom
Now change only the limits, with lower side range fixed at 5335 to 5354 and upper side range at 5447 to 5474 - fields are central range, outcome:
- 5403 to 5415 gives 0.6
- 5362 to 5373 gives 0.1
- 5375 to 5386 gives -0.7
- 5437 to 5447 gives -0.2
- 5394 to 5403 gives 0.0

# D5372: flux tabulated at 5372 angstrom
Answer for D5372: 49.5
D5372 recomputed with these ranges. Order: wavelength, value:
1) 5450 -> 54.5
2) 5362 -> 55.2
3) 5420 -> 59.9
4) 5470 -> 52.7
